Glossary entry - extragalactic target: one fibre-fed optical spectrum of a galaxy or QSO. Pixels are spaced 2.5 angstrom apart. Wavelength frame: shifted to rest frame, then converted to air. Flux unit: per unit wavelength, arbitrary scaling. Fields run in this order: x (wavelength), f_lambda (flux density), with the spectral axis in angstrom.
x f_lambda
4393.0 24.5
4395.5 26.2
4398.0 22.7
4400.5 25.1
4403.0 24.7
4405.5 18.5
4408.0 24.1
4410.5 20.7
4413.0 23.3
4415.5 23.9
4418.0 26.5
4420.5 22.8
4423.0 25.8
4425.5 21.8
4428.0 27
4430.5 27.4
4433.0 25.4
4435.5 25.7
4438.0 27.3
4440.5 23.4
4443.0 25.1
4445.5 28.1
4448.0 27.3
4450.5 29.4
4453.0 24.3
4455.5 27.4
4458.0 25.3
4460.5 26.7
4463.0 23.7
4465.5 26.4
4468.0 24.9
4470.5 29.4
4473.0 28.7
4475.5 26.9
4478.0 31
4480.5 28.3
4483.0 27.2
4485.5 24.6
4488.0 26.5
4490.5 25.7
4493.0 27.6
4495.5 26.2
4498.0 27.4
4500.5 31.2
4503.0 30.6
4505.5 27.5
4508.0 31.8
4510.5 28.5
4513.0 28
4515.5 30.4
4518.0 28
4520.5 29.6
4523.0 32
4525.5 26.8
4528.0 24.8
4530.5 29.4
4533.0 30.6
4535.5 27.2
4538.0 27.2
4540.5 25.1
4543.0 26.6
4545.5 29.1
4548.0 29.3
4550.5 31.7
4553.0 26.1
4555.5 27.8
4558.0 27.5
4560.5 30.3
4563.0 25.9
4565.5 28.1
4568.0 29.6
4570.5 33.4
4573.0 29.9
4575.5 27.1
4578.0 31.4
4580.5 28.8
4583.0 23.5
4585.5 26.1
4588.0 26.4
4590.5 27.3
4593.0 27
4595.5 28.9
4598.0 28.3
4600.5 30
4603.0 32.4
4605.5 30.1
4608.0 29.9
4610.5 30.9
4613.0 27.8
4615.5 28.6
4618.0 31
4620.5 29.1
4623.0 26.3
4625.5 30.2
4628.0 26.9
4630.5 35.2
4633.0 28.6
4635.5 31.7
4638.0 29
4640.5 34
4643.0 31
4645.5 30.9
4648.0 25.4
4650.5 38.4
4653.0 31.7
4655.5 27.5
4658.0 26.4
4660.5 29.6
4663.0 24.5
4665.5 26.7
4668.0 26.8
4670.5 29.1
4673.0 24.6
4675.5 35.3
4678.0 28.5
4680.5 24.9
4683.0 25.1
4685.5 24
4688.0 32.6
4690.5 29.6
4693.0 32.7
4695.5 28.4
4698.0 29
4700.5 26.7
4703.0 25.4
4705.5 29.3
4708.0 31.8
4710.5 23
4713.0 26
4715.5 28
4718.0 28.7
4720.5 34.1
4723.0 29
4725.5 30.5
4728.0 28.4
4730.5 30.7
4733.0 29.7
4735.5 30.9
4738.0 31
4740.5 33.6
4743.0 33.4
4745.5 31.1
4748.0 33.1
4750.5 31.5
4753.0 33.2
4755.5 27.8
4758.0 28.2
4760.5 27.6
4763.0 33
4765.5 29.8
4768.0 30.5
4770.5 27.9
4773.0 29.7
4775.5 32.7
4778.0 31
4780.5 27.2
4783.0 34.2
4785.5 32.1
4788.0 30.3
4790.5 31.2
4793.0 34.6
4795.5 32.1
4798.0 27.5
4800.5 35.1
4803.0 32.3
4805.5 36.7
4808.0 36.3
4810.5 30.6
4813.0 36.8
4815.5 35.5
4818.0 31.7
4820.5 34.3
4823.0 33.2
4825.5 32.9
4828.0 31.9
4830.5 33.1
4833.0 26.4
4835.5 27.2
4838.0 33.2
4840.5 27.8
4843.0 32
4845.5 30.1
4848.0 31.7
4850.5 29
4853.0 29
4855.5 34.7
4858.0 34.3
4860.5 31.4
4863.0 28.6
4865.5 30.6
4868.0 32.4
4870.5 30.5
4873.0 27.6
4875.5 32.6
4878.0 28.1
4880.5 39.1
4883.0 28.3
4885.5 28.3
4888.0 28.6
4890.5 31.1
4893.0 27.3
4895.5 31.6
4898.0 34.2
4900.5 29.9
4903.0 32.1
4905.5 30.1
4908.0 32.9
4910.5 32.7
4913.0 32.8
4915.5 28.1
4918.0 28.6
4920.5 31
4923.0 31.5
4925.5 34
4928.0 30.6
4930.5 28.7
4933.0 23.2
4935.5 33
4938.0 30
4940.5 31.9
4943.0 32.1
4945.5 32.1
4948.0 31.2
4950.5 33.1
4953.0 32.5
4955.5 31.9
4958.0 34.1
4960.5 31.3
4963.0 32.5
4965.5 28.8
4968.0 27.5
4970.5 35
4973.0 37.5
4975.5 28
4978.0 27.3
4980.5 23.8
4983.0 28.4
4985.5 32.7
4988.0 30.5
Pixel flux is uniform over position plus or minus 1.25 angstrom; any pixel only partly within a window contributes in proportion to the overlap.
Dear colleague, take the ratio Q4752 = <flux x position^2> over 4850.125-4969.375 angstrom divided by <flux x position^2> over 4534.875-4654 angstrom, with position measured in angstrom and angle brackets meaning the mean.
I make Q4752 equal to 1.21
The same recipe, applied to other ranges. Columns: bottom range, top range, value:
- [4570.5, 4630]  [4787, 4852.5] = 1.22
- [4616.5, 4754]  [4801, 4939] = 1.14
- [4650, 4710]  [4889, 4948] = 1.20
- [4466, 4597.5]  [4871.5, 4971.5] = 1.30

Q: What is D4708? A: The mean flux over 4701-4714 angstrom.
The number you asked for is 27.1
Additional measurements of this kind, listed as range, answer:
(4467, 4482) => 28.2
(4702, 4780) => 30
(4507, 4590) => 28.4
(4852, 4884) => 31.4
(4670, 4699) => 28.6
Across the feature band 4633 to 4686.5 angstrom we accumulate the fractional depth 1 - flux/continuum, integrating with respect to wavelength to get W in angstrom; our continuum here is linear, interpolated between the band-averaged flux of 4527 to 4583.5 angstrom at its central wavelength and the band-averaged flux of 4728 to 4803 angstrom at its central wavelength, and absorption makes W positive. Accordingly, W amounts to 1.5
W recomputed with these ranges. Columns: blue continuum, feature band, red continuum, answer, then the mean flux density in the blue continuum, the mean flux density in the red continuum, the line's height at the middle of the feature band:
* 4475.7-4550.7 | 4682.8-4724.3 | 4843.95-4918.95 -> 1.5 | 28.3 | 30.9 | 29.6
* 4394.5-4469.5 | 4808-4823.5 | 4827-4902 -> -2.0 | 25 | 30.7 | 30.1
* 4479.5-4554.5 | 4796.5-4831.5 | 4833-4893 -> -3.7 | 28.2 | 30.5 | 30.2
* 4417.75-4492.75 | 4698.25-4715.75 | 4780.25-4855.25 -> 1.7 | 26.3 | 32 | 30.3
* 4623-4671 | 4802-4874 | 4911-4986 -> -3.5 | 29.6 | 30.8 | 30.3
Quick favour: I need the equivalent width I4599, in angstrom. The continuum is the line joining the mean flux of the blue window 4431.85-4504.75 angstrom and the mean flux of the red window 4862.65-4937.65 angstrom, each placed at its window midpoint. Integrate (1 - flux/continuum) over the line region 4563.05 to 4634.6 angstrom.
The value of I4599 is -2.35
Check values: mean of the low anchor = 27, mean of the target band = 29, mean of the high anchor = 30.6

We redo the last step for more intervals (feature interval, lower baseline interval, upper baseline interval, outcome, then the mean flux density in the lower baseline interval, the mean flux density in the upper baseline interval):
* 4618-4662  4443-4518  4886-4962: -1.9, 27.6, 31.1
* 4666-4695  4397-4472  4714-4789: 1.0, 25.2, 30.6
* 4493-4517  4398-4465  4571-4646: -2.0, 25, 29.3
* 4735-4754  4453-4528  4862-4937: -1.8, 27.8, 30.6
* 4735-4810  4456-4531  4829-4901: -3.9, 27.8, 30.7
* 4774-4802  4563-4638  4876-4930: -1.3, 29.1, 31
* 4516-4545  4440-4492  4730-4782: -0.4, 26.7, 30.7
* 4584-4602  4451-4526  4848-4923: 0.6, 27.8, 30.9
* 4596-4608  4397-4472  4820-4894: -1.2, 25.2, 30.8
